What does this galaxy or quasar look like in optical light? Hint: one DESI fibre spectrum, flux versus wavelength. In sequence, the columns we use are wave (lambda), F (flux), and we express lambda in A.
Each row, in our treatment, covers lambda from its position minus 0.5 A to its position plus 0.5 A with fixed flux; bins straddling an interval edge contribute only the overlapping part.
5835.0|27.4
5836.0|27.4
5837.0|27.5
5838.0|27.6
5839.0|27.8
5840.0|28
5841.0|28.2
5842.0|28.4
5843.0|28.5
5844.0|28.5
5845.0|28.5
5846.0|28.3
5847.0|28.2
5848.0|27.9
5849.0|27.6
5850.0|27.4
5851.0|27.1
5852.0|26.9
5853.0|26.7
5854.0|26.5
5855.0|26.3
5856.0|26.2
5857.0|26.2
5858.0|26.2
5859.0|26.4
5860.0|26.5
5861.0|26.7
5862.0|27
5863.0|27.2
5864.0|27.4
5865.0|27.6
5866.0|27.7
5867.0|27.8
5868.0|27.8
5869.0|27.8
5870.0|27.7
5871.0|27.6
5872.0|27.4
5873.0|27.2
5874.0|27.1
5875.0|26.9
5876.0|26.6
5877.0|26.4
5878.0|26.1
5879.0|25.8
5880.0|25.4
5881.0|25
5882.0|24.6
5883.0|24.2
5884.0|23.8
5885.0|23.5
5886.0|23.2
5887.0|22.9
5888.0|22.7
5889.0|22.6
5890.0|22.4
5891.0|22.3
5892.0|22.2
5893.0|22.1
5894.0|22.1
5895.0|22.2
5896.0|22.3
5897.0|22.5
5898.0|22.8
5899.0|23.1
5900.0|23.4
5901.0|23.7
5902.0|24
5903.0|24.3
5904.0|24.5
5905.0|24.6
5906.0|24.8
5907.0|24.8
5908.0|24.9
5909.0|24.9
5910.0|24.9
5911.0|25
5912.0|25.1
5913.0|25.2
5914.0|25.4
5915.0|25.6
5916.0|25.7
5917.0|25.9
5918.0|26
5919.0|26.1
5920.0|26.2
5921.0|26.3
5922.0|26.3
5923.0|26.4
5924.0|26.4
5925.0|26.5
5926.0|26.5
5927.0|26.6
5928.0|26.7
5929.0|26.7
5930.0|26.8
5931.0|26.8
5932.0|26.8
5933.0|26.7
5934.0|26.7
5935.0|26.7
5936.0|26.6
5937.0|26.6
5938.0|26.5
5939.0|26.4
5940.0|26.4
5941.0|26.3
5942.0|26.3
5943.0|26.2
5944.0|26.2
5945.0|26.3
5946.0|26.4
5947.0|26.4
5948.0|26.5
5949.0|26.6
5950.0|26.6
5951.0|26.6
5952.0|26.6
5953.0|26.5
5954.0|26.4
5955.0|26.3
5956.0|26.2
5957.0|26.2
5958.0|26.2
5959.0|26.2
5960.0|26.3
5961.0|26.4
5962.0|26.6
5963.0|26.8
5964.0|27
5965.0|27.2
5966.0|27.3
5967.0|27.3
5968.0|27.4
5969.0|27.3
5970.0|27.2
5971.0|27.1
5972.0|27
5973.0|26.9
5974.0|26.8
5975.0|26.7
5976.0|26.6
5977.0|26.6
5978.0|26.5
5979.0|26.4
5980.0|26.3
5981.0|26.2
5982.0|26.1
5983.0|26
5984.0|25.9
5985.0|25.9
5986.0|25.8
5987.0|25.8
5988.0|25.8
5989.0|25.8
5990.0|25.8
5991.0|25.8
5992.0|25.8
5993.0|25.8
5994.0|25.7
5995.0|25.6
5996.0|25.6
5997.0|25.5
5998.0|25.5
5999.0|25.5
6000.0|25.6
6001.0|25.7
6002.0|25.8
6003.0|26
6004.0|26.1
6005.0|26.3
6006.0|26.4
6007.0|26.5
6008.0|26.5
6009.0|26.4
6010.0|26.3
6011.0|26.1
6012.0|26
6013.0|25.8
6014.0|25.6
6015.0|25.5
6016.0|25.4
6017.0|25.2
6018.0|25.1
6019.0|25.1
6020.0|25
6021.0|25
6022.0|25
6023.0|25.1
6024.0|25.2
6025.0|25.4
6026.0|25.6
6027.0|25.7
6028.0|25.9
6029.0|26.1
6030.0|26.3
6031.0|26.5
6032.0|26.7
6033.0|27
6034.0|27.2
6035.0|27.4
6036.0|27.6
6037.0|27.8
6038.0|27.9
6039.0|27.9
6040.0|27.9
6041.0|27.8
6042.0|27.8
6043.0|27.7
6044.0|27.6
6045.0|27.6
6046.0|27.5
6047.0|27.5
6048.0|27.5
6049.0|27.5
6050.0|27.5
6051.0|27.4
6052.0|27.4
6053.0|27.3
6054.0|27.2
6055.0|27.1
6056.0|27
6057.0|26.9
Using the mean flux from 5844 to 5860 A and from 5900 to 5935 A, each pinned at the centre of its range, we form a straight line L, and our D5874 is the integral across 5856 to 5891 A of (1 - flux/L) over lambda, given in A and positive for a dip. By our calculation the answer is 1.0 A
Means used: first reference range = 27.1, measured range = 25.9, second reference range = 25.7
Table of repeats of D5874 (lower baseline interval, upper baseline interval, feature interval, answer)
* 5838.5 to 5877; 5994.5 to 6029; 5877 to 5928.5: 4.45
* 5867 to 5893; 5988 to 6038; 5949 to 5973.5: -1.04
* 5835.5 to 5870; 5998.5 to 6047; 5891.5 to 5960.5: 3.55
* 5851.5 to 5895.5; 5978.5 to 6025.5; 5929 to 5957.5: -0.91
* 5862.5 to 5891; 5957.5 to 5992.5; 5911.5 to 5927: 0.04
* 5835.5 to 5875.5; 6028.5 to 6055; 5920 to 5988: 2.11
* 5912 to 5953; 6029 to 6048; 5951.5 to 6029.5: 2.37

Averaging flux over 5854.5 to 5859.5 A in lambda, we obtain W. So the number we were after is 26.3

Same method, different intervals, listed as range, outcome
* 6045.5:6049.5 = 27.5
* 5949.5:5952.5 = 26.6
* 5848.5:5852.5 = 27.2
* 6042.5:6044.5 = 27.6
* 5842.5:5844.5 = 28.5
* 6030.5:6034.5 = 26.9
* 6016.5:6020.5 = 25.1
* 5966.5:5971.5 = 27.3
